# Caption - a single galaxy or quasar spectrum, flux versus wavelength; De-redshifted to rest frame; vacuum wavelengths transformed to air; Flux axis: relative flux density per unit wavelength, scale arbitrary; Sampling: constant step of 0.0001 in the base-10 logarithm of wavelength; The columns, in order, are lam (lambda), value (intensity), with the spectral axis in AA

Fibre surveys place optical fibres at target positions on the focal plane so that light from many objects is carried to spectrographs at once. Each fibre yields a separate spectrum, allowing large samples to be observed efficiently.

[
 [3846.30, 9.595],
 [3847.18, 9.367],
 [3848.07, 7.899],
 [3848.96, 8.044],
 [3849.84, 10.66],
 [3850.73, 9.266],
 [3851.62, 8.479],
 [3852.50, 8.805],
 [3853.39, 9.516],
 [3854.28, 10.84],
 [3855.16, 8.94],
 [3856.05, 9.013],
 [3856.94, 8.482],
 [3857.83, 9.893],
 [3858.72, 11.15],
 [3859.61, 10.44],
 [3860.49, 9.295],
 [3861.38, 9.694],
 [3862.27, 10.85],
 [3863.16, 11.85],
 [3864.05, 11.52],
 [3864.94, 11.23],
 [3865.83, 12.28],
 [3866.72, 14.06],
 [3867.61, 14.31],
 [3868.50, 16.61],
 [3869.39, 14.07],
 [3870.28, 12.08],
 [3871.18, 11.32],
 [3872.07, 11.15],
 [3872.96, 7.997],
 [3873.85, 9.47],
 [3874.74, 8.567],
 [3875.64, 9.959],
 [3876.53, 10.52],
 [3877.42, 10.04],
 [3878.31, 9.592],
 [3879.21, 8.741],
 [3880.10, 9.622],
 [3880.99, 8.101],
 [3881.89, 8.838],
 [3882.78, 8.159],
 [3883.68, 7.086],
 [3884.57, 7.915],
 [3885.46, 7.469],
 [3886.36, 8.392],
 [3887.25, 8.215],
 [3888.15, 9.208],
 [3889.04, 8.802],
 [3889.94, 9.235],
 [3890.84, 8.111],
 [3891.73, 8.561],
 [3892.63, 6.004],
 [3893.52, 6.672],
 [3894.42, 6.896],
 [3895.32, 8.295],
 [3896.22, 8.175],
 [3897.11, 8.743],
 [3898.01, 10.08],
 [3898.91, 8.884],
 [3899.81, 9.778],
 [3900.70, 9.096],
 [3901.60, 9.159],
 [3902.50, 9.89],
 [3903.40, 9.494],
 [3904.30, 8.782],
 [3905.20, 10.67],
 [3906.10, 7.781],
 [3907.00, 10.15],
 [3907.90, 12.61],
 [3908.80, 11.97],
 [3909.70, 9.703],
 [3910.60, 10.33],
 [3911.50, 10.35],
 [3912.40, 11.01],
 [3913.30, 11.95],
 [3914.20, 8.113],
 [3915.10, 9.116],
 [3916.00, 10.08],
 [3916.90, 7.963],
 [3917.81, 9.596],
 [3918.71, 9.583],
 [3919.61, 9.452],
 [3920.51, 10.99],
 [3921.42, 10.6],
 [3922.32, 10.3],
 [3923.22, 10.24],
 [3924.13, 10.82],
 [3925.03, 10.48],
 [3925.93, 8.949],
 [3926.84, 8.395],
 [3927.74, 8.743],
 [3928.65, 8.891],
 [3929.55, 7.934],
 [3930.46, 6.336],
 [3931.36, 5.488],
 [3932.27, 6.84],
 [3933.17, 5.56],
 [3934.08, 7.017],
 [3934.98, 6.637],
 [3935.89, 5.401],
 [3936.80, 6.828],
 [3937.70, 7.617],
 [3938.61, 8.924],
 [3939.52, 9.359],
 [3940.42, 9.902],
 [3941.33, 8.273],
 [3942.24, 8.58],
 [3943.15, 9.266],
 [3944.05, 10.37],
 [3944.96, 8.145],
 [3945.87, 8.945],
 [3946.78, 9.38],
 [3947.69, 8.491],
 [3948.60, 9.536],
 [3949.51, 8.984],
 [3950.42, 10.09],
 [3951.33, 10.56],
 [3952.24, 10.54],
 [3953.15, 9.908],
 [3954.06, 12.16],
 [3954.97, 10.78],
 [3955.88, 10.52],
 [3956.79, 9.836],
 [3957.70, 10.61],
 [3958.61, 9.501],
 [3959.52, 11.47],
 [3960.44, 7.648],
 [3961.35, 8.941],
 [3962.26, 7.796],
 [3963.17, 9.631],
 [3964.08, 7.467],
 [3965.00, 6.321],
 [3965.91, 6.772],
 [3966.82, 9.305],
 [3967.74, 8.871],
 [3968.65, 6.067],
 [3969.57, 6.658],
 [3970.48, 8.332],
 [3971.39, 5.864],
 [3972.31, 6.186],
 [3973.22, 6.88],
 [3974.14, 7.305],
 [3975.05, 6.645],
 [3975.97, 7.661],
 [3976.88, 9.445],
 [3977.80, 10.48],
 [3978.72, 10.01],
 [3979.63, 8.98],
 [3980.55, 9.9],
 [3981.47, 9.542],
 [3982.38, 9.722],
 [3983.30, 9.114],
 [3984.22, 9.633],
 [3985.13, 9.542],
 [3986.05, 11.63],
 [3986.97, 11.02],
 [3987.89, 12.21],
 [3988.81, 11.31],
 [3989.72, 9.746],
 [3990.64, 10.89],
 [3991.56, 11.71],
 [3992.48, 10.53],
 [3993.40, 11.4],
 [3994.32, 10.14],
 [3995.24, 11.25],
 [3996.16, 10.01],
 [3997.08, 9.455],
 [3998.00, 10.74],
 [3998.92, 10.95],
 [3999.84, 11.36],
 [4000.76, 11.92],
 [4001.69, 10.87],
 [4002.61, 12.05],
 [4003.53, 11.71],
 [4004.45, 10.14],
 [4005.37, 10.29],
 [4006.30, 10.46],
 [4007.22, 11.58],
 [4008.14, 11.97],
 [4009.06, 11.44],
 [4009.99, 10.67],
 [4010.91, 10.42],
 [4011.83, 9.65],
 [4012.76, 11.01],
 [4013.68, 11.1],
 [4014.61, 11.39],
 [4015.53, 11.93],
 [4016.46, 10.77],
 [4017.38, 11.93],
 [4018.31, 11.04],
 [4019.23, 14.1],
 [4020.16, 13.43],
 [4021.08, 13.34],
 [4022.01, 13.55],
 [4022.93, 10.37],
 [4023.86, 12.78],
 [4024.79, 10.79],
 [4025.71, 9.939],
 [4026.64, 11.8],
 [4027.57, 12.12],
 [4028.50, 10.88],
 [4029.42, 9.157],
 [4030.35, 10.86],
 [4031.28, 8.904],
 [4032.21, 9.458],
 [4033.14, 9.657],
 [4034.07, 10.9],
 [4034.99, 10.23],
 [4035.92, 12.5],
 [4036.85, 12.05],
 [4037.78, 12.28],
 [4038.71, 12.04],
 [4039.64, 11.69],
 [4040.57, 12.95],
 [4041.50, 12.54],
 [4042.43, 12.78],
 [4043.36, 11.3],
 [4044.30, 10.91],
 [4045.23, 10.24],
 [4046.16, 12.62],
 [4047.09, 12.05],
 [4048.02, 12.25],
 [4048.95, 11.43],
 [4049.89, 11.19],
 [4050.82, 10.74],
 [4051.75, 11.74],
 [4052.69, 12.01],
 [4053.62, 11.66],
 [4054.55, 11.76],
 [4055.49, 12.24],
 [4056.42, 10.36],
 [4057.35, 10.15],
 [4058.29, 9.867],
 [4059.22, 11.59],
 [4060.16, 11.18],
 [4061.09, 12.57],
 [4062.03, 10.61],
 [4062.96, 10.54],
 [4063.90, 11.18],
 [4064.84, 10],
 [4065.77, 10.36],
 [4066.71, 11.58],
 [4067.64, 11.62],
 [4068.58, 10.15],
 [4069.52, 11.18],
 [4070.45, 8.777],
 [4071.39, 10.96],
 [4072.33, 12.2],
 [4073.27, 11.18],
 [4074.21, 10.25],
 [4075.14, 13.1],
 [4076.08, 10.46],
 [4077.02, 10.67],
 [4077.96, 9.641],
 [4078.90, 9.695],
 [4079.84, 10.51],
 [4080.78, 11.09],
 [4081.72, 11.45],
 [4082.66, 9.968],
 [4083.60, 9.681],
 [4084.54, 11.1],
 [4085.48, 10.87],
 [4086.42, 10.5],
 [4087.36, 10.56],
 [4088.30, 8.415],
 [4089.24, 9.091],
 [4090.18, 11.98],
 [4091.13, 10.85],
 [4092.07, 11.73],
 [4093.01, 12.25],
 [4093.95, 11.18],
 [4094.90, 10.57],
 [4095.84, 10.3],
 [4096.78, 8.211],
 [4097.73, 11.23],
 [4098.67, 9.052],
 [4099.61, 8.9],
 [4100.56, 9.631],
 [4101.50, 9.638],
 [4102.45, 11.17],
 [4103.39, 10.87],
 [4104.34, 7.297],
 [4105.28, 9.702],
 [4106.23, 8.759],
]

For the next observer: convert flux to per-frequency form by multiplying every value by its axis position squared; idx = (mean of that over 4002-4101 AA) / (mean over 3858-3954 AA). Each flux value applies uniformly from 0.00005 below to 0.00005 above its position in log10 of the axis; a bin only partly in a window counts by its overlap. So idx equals 1.3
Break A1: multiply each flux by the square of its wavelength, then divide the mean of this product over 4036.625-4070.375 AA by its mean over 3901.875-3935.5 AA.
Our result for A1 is 1.32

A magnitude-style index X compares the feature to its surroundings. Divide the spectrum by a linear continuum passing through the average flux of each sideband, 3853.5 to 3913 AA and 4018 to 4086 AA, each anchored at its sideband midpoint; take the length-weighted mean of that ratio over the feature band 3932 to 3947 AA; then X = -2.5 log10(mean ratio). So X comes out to 0.26 mag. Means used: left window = 9.79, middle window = 8.06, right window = 11.2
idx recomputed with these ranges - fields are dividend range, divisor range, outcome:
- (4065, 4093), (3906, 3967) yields 1.26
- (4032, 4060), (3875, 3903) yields 1.43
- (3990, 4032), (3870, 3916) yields 1.28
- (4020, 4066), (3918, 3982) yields 1.36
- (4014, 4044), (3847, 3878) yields 1.19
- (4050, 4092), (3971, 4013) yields 1.11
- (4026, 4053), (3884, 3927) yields 1.30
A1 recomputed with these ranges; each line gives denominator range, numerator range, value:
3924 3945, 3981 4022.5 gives 1.42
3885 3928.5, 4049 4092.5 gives 1.26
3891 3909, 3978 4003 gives 1.23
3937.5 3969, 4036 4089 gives 1.28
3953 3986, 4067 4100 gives 1.27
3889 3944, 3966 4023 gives 1.20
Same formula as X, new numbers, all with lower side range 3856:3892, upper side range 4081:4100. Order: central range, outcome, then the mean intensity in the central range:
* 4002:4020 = -0.10 mag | 11.3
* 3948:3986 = 0.15 mag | 8.93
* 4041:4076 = -0.09 mag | 11.3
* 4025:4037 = -0.03 mag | 10.6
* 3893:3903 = 0.16 mag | 8.68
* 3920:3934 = 0.17 mag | 8.66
